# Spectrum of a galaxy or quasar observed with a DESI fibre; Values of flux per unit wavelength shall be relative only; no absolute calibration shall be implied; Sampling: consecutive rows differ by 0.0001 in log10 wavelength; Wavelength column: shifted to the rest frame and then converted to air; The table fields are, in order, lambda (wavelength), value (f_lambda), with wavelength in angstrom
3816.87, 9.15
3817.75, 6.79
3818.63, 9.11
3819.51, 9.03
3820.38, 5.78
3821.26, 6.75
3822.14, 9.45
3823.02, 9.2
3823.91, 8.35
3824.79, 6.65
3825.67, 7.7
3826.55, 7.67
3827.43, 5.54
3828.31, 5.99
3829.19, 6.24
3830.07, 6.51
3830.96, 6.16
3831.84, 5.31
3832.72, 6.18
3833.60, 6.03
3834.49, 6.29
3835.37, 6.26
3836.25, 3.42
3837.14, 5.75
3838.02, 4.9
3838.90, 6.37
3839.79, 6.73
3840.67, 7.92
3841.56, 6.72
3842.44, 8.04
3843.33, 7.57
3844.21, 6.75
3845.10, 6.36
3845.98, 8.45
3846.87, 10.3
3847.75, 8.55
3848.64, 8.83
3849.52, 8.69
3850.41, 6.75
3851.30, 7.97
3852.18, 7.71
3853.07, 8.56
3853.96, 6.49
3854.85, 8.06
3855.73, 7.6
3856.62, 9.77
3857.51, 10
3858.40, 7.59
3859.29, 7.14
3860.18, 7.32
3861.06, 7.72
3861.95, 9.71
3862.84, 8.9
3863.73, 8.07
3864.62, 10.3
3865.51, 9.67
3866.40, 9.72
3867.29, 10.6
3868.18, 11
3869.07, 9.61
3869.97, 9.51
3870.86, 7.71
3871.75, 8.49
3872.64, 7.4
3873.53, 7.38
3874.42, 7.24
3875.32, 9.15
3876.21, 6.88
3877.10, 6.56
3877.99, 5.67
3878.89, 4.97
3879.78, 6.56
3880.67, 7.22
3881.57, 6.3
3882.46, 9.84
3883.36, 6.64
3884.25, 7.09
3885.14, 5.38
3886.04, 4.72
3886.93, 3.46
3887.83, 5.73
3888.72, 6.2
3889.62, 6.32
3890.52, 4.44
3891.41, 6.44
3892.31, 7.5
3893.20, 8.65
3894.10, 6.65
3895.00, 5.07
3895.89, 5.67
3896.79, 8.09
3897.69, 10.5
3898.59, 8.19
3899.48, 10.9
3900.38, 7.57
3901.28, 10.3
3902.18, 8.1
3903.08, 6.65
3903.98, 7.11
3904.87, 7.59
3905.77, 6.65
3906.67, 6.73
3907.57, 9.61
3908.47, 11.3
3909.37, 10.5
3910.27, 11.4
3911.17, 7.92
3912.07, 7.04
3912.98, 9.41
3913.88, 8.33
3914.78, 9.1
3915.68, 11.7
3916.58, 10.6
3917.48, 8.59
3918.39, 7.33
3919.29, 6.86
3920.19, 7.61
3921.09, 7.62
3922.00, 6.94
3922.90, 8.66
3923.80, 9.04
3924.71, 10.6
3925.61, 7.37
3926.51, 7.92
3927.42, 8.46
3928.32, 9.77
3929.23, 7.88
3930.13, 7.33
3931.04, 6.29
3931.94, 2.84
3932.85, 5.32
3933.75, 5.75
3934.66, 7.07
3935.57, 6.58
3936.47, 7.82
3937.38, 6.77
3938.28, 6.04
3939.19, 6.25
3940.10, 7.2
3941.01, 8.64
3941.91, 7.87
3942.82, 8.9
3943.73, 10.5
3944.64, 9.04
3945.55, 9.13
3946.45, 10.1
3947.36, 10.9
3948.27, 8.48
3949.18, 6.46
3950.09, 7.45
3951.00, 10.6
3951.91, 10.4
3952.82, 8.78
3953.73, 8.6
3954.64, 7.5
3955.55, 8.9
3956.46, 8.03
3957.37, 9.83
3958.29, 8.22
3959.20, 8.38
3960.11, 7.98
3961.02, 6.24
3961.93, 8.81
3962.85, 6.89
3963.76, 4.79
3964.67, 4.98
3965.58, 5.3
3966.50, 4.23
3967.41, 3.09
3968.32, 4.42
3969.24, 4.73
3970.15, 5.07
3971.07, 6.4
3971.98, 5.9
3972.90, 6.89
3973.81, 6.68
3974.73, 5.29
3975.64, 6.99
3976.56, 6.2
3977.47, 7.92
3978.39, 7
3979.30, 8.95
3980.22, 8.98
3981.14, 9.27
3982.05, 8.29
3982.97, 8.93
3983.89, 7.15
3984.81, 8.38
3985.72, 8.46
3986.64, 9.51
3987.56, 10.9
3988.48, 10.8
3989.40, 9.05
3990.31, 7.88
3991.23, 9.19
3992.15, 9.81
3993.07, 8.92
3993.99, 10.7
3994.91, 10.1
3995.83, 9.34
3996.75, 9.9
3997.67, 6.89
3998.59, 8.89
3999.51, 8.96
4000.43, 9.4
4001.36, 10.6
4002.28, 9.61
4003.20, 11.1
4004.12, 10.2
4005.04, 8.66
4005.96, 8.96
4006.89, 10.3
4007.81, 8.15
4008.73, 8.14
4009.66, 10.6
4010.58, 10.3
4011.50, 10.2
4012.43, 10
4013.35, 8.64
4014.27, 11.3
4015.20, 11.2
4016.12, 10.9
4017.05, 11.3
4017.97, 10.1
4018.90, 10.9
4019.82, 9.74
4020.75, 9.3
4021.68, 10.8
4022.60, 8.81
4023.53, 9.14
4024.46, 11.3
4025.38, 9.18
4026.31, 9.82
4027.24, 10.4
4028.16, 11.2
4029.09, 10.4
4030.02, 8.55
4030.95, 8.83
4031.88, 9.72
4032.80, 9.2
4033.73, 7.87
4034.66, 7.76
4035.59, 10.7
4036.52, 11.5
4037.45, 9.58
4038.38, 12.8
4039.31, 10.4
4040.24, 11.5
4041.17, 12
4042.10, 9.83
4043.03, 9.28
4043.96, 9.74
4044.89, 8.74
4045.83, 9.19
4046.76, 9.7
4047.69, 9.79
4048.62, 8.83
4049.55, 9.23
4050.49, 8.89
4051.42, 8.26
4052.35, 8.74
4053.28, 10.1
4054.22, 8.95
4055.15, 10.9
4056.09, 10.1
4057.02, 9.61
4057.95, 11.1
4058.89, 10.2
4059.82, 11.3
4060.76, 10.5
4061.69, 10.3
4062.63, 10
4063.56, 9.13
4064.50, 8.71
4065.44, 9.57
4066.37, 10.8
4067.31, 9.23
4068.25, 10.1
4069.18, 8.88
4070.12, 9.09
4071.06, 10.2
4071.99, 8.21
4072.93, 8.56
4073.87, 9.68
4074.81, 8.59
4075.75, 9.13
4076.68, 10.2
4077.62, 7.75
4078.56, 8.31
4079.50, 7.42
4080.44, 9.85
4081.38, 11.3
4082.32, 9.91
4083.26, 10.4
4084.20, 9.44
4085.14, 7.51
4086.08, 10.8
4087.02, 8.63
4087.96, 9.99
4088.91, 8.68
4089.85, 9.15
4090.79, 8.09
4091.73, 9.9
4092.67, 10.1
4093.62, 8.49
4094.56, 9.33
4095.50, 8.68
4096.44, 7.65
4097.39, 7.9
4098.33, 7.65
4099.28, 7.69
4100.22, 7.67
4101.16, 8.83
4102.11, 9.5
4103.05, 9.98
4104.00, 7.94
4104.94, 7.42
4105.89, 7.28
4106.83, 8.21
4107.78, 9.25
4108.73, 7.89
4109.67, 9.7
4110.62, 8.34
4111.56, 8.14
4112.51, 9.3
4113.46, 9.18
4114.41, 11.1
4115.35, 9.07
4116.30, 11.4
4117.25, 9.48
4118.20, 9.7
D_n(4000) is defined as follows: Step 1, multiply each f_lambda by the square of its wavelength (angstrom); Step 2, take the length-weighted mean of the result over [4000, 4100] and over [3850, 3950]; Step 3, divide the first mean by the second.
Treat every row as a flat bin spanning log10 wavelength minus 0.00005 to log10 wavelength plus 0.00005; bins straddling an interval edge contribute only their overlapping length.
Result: 1.3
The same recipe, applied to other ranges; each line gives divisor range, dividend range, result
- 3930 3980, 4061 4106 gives 1.34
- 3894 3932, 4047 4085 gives 1.24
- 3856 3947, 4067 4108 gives 1.24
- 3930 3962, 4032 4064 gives 1.31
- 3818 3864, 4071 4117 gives 1.37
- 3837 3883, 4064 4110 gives 1.26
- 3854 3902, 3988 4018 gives 1.34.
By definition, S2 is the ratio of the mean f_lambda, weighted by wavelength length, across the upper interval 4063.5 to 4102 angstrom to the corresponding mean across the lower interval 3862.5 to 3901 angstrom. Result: 1.20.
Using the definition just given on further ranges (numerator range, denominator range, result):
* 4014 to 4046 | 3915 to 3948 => 1.26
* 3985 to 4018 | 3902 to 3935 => 1.20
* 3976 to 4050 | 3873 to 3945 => 1.26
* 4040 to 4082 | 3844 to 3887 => 1.21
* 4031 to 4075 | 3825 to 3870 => 1.27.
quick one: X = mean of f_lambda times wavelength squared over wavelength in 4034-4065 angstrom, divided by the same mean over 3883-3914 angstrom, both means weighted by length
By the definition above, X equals 1.42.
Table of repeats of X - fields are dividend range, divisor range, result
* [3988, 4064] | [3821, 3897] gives 1.46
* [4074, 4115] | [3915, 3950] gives 1.21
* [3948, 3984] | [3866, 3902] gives 1.01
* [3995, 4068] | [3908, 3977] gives 1.34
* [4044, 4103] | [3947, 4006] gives 1.20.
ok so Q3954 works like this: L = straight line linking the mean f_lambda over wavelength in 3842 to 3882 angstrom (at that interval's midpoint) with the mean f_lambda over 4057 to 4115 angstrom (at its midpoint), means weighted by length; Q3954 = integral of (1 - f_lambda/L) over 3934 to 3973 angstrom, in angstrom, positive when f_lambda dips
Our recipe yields 5.0 angstrom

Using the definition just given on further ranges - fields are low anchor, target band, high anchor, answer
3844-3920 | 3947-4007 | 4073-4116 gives 2.0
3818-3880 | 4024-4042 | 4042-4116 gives -2.5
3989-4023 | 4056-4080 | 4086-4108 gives -1.3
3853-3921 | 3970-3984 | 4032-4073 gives 2.6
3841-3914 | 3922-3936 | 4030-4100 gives 1.5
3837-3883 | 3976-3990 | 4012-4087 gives 0.8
